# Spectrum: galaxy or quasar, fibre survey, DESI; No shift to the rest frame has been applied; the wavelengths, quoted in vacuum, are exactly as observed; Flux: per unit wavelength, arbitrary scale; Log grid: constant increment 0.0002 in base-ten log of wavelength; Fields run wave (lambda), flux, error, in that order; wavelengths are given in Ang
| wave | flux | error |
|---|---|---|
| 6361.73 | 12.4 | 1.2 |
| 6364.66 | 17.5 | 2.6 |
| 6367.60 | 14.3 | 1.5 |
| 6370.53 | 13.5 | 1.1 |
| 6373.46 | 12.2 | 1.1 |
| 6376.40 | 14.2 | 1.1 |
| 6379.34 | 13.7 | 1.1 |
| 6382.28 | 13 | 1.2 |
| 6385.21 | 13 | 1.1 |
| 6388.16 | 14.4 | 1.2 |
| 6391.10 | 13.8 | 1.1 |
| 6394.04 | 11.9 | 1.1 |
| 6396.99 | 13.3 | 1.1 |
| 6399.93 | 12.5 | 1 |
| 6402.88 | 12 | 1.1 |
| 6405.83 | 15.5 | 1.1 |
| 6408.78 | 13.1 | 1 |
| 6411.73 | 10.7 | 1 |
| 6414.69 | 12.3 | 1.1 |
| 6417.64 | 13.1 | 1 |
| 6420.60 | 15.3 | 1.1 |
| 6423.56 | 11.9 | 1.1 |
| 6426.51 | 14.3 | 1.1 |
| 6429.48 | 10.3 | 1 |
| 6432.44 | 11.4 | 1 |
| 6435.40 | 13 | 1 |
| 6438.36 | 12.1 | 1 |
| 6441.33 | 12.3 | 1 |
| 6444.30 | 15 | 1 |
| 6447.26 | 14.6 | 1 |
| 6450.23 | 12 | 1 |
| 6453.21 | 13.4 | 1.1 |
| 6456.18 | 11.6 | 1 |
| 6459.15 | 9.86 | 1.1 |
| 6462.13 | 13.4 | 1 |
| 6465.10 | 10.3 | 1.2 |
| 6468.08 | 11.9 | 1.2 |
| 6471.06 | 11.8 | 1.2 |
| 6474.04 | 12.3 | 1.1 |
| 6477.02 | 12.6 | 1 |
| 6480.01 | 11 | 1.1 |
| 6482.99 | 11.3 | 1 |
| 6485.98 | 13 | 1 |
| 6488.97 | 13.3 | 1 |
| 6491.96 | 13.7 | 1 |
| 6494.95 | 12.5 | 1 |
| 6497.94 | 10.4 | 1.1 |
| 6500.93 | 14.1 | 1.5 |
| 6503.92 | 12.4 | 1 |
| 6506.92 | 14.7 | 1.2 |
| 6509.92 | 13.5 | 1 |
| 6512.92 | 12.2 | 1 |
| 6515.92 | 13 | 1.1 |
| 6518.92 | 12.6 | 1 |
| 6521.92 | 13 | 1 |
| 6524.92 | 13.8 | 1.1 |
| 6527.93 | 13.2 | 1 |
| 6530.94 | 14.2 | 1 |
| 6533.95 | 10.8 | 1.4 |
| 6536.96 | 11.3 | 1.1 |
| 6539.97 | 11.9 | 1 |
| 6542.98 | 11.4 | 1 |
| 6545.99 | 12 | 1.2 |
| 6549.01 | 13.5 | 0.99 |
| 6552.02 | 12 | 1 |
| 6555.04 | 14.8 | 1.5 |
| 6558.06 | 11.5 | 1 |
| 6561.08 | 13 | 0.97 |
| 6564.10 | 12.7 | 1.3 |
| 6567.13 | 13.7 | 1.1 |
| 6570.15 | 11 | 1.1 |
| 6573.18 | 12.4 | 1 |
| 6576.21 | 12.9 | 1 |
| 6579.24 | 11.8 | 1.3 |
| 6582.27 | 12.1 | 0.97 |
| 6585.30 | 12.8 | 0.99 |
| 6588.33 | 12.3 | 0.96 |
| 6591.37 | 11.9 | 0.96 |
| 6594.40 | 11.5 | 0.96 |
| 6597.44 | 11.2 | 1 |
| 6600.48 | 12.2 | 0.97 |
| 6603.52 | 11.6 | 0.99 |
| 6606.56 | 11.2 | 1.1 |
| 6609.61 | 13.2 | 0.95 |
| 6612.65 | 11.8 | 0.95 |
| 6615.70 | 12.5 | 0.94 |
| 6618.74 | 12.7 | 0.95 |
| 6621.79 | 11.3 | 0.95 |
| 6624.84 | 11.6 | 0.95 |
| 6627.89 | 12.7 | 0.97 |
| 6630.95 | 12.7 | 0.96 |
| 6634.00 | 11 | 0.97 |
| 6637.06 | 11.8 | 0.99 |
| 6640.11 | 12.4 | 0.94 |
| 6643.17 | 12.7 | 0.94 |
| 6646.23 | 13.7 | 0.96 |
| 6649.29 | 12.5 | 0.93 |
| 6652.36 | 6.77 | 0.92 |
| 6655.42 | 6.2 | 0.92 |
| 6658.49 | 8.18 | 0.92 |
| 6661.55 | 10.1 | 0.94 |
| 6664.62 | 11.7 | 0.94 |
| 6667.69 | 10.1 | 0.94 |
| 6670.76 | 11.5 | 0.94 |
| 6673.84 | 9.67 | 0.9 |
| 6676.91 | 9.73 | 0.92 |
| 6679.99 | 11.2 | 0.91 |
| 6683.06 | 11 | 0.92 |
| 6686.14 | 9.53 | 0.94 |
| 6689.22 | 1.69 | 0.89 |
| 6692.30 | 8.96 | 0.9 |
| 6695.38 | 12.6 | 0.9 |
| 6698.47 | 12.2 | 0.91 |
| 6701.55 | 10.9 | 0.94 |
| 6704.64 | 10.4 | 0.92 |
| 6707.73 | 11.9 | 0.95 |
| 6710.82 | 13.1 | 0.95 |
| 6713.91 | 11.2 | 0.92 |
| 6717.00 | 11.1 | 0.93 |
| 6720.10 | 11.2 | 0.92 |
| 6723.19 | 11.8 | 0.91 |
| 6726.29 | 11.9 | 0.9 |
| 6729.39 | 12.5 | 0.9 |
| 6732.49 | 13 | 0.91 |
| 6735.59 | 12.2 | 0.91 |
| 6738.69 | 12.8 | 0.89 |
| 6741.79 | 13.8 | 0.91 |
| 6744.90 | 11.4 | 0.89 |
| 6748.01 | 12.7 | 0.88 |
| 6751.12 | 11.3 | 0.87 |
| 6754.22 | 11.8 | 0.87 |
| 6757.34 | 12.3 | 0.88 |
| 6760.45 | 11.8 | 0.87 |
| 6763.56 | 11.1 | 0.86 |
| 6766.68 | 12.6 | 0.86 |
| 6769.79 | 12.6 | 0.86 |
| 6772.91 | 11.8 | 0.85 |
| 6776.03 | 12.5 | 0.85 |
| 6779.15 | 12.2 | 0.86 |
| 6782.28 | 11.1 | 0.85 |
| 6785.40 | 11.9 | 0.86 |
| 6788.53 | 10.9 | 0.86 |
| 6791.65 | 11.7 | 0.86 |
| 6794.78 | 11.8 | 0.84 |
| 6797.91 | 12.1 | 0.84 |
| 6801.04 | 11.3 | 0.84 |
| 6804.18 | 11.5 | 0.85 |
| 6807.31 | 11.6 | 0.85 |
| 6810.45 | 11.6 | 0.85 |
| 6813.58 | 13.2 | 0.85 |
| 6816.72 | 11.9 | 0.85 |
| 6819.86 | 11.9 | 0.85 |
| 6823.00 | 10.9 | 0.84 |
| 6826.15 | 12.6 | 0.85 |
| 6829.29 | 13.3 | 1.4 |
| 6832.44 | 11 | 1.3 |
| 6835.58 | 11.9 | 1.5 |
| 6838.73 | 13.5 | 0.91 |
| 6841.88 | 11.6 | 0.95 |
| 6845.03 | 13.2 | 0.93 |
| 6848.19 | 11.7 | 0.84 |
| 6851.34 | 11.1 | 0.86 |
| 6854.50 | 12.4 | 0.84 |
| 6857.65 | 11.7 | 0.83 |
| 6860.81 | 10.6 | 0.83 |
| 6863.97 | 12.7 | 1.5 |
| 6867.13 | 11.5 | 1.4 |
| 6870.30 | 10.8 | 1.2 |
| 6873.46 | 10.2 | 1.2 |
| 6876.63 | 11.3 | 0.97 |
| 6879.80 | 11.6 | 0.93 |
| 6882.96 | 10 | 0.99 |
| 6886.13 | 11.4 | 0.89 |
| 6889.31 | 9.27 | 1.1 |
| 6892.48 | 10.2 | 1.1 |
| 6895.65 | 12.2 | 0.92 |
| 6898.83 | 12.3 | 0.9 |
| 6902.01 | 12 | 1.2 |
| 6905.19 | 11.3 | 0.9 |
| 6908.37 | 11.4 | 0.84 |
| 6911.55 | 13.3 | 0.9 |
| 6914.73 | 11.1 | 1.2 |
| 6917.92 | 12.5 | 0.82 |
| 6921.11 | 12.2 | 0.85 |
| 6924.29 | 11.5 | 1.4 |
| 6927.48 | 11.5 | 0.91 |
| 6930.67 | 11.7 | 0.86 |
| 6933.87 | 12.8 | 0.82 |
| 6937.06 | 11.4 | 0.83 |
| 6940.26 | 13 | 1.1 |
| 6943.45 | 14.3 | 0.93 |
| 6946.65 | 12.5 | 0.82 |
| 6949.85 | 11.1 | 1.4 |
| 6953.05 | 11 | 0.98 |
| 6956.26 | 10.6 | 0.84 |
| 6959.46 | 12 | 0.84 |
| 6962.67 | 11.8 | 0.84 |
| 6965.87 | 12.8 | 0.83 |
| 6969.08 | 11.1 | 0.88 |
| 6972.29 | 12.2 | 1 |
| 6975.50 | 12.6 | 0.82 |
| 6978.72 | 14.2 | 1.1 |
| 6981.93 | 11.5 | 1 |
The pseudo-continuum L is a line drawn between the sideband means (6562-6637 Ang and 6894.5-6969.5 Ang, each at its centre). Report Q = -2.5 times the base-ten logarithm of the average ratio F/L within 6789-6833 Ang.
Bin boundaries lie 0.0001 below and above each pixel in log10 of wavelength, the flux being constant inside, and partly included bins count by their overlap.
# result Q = 0.01 mag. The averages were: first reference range 12.1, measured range 11.9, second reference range 12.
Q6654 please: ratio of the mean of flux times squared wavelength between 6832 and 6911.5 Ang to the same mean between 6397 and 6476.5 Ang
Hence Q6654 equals 1.05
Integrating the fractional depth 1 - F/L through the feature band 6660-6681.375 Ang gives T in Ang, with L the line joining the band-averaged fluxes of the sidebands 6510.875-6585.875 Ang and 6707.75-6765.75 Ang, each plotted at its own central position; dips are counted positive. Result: 2.9 Ang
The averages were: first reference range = 12.5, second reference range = 12.1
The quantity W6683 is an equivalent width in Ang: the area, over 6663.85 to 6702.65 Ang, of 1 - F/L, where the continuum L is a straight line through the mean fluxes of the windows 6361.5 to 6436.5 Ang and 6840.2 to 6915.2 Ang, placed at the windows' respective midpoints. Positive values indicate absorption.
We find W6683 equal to 6.8 Ang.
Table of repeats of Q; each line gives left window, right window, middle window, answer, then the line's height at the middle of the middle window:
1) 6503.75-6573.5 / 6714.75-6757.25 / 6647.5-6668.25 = 0.30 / 12.3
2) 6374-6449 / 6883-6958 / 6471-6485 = 0.09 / 12.9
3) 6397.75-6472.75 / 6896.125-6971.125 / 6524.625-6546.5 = 0.02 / 12.4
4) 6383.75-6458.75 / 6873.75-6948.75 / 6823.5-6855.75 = -0.02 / 11.9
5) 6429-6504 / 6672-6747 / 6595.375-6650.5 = -0.06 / 11.5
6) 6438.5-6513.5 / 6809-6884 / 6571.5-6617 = 0.02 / 12.3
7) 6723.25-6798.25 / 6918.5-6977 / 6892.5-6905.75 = 0.02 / 12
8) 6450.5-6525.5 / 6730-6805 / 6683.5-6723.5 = 0.16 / 12.1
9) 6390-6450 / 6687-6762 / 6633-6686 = 0.11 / 11.7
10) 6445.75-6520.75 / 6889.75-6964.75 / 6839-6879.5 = 0.03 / 12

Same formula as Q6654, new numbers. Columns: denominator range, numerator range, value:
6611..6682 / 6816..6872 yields 1.14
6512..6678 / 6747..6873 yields 1.07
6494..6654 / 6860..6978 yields 1.05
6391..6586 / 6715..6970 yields 1.05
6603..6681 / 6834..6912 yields 1.11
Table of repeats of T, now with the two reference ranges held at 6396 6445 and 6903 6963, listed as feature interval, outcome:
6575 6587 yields 0.1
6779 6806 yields 1.3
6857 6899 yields 3.4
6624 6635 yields 0.3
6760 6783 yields 0.4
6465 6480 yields 1.0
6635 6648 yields -0.2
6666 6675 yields 1.4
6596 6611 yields 0.7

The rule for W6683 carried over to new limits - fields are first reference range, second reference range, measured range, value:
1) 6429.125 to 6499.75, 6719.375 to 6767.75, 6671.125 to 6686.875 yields 2.3 Ang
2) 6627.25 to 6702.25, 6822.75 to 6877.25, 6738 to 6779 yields -3.9 Ang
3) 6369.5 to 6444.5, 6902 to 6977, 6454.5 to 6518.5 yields 2.4 Ang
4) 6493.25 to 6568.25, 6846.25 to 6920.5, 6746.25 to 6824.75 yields -0.3 Ang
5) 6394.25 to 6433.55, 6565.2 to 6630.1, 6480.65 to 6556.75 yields -2.1 Ang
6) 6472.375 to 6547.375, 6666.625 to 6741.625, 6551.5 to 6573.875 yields -1.0 Ang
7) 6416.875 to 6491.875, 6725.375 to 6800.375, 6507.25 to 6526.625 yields -1.2 Ang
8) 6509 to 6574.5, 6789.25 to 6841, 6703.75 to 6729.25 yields 1.1 Ang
